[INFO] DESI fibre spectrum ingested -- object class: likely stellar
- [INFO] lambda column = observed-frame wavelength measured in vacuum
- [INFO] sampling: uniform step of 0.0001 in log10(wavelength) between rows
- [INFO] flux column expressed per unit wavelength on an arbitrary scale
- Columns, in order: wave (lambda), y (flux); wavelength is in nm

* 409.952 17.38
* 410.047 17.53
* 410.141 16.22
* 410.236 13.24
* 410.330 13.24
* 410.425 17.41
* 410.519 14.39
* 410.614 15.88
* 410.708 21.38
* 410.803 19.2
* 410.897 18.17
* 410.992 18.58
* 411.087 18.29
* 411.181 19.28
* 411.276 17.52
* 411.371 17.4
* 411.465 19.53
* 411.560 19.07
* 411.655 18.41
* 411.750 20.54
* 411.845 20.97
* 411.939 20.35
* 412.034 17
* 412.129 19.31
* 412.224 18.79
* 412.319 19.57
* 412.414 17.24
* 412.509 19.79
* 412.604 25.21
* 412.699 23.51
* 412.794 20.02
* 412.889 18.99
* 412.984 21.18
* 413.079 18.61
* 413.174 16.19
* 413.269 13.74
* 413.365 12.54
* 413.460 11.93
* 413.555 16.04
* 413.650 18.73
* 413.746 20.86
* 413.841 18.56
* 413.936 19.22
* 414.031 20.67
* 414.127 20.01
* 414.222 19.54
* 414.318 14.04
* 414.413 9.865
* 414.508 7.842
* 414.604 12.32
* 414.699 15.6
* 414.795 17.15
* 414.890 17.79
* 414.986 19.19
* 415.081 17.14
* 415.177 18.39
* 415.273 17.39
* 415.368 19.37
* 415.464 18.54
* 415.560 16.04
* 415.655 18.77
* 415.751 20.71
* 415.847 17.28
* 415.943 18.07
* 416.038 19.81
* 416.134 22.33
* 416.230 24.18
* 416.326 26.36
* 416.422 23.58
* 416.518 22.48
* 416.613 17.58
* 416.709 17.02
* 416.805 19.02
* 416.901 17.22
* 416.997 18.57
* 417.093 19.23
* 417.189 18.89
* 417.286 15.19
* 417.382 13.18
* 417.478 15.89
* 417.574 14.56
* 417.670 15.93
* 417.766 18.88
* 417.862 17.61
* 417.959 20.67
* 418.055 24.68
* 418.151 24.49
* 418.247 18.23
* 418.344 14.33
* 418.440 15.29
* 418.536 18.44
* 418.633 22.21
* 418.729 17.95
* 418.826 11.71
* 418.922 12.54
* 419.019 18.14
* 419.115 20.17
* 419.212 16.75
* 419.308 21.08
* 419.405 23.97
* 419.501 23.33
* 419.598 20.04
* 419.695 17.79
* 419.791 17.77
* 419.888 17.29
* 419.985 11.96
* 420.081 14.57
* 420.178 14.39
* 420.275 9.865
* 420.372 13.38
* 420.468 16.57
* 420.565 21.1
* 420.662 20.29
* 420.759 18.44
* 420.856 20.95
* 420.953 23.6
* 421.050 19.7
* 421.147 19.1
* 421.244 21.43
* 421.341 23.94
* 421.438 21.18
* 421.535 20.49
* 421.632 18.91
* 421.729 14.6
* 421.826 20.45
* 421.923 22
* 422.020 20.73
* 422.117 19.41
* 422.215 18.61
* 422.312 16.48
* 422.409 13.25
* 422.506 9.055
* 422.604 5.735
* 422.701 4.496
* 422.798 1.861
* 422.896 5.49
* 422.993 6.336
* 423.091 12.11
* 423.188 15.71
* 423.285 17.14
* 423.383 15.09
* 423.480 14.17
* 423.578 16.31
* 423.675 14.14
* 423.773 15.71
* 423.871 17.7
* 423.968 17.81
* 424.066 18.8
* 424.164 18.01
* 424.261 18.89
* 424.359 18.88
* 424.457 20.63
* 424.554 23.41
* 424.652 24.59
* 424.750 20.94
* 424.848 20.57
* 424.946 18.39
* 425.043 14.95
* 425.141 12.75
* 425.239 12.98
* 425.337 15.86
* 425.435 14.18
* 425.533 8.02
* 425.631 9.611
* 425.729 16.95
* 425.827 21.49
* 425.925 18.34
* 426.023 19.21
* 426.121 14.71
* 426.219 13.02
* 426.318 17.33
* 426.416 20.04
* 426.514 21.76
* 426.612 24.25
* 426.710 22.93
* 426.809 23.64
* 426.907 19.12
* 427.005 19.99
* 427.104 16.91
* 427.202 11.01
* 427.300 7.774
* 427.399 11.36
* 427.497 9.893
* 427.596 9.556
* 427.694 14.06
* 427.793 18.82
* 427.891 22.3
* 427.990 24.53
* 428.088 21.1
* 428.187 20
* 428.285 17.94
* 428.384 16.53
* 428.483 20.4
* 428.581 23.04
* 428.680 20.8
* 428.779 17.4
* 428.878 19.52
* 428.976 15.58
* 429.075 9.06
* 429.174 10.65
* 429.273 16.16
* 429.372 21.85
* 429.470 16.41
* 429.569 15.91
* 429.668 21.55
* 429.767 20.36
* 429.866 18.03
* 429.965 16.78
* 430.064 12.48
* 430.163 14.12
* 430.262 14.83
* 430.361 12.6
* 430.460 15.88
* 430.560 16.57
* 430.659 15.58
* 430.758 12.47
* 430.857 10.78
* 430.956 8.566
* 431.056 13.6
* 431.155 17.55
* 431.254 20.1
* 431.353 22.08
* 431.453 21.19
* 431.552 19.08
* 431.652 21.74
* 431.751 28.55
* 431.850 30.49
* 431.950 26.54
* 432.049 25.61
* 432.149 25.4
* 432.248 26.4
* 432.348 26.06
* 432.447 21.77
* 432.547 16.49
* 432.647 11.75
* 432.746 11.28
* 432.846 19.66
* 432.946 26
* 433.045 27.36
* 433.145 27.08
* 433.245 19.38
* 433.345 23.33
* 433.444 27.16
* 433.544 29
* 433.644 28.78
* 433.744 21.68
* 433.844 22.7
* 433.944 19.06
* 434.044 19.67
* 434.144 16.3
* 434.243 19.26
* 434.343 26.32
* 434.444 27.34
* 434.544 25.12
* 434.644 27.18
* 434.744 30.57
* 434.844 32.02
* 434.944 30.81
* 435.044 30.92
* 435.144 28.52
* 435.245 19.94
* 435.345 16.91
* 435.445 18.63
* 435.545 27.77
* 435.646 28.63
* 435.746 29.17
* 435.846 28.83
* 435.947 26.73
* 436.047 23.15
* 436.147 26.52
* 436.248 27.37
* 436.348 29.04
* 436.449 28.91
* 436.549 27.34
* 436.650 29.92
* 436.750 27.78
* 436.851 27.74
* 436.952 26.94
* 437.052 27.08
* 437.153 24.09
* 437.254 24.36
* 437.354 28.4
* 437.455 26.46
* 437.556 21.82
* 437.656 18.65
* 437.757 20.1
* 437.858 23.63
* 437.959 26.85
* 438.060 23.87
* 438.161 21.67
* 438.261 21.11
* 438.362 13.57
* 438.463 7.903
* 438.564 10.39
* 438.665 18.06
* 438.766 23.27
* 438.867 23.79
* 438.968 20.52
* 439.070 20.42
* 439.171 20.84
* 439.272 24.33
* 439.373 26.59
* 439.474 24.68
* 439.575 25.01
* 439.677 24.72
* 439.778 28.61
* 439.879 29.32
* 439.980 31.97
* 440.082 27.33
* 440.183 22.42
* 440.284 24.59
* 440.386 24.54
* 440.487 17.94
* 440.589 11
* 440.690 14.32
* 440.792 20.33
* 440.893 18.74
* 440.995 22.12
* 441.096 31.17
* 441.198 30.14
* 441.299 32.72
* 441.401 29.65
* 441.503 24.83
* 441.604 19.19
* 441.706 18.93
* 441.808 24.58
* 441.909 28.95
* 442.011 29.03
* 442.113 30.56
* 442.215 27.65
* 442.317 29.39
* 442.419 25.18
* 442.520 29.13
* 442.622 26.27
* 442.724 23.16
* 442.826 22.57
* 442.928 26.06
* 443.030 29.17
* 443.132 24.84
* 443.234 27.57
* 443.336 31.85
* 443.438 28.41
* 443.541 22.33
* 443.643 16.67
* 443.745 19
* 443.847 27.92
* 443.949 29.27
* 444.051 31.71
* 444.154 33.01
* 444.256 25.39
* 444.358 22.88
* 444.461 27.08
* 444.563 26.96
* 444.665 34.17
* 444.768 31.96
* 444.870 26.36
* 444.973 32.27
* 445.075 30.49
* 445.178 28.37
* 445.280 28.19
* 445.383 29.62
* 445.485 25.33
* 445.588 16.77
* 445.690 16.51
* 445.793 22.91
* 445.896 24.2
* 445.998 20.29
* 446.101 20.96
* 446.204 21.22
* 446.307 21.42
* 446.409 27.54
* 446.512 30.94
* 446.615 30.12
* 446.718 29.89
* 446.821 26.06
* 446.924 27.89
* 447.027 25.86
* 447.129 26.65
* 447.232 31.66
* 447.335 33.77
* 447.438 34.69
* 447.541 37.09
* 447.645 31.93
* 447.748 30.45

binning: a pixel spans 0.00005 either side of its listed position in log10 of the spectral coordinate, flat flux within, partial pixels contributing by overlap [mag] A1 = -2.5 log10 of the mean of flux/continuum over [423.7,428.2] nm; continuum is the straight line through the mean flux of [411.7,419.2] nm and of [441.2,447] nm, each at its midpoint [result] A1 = 0.21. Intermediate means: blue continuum 18.2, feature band 17.4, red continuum 26.4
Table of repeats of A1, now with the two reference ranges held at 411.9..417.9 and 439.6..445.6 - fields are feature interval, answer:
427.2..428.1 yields 0.41 mag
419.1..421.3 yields 0.07 mag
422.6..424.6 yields 0.39 mag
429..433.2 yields 0.22 mag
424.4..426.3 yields 0.24 mag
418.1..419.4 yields 0.07 mag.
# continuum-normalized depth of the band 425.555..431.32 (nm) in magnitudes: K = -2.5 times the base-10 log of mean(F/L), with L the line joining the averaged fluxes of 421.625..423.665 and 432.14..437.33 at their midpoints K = 0.126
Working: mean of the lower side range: 13.6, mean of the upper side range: 24.9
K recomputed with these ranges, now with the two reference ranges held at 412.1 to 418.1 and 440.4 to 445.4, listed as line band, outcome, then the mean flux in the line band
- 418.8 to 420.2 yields 0.110 mag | 17.6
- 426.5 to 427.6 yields 0.283 mag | 16.6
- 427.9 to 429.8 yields 0.197 mag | 18.4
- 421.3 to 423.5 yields 0.352 mag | 14.6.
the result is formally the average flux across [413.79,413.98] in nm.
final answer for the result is 19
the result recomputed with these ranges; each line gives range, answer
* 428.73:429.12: 15.5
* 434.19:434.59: 24.4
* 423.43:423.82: 15.1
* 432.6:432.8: 11.7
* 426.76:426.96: 21.4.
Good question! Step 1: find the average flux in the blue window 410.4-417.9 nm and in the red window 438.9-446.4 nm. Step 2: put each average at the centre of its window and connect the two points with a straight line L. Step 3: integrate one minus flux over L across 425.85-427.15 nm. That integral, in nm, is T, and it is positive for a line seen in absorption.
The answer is 0.12 nm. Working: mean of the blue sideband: 18.2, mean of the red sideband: 25.3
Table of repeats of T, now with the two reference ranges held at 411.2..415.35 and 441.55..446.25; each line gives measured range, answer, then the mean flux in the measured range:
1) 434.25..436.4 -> -0.26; 26.6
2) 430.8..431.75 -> 0.21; 17.7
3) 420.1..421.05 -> 0.10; 17.6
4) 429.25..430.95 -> 0.49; 15.8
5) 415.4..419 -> 0.06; 18.6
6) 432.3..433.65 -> 0.05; 22.3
